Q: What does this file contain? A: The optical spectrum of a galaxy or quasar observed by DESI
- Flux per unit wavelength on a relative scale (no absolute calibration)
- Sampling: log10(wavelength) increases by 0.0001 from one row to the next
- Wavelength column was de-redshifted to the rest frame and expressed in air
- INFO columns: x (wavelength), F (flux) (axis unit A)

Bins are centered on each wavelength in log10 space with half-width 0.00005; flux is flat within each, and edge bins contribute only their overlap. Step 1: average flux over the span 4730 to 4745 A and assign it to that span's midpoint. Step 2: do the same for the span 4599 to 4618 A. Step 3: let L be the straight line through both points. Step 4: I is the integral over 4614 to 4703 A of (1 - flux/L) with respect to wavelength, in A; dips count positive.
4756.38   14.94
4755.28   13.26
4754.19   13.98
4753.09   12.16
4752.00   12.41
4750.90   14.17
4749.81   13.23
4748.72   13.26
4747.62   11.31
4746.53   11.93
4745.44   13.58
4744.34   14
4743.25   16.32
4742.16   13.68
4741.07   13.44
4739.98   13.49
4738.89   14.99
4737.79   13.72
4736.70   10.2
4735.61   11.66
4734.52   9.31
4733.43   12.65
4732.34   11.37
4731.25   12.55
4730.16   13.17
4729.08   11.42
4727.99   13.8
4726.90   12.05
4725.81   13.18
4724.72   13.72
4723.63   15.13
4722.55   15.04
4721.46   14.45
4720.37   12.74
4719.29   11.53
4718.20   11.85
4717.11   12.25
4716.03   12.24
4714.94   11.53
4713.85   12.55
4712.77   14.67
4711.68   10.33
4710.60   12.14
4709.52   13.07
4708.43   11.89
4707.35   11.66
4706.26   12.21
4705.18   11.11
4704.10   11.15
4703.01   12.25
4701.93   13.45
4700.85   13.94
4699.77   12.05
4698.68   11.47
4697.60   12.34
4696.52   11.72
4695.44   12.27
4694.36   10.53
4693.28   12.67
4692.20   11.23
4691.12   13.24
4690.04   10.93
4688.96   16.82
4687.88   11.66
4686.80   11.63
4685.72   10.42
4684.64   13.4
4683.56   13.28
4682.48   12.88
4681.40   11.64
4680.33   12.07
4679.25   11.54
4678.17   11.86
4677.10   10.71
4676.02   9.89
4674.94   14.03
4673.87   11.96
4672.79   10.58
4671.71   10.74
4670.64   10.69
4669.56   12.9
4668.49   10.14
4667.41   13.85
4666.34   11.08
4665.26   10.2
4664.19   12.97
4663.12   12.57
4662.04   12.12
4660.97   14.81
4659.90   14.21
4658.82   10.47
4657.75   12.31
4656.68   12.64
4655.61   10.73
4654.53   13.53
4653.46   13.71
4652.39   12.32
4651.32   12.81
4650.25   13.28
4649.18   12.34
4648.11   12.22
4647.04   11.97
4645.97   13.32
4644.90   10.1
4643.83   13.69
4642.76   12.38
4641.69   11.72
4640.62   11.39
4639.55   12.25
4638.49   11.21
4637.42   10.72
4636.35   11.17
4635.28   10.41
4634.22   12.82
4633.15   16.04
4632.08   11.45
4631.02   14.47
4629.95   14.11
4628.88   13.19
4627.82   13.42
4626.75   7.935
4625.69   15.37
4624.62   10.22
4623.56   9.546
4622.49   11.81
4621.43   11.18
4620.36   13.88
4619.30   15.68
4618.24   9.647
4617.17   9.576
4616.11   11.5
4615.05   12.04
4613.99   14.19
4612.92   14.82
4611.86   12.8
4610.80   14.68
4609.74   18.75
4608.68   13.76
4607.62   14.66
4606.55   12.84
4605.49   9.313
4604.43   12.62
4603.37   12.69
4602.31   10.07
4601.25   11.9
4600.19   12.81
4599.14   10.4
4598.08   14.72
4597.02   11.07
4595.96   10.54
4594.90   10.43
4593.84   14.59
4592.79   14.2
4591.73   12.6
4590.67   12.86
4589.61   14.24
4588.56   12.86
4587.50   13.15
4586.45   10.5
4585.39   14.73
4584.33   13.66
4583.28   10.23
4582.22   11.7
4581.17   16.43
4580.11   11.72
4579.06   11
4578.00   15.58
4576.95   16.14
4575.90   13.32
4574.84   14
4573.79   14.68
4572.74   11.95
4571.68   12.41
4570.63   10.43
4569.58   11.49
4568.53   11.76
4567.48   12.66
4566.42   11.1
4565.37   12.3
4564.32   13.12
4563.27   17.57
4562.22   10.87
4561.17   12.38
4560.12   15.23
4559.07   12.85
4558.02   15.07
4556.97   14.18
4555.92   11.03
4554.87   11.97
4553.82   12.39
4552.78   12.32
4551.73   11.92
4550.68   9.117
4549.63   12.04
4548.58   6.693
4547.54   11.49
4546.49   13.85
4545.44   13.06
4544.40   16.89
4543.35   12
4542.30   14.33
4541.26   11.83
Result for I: 4.4 A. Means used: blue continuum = 12.7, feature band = 12.2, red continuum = 12.9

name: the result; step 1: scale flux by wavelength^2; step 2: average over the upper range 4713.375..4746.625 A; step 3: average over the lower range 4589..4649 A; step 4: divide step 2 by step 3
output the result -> 1.09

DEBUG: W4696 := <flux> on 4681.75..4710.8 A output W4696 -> 12.3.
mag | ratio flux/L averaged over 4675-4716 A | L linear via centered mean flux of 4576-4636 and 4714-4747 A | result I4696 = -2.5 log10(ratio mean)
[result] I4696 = 0.06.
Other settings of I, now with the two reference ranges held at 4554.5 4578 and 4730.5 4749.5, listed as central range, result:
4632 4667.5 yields 1.8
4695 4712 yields 1.0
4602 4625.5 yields 0.7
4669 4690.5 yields 1.5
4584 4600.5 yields 0.4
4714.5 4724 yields -0.1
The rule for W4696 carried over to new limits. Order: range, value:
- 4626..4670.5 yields 12.3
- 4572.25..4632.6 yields 12.8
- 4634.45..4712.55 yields 12.1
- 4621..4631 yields 12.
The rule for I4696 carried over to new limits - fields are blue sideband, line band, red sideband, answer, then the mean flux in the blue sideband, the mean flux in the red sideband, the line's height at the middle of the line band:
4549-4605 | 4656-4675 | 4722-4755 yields 0.07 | 12.7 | 13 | 12.9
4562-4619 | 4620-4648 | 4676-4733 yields 0.04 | 12.8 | 12.4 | 12.6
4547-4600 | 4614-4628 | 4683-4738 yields 0.07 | 12.6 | 12.4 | 12.5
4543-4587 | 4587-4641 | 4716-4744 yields 0.02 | 12.7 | 12.9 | 12.8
